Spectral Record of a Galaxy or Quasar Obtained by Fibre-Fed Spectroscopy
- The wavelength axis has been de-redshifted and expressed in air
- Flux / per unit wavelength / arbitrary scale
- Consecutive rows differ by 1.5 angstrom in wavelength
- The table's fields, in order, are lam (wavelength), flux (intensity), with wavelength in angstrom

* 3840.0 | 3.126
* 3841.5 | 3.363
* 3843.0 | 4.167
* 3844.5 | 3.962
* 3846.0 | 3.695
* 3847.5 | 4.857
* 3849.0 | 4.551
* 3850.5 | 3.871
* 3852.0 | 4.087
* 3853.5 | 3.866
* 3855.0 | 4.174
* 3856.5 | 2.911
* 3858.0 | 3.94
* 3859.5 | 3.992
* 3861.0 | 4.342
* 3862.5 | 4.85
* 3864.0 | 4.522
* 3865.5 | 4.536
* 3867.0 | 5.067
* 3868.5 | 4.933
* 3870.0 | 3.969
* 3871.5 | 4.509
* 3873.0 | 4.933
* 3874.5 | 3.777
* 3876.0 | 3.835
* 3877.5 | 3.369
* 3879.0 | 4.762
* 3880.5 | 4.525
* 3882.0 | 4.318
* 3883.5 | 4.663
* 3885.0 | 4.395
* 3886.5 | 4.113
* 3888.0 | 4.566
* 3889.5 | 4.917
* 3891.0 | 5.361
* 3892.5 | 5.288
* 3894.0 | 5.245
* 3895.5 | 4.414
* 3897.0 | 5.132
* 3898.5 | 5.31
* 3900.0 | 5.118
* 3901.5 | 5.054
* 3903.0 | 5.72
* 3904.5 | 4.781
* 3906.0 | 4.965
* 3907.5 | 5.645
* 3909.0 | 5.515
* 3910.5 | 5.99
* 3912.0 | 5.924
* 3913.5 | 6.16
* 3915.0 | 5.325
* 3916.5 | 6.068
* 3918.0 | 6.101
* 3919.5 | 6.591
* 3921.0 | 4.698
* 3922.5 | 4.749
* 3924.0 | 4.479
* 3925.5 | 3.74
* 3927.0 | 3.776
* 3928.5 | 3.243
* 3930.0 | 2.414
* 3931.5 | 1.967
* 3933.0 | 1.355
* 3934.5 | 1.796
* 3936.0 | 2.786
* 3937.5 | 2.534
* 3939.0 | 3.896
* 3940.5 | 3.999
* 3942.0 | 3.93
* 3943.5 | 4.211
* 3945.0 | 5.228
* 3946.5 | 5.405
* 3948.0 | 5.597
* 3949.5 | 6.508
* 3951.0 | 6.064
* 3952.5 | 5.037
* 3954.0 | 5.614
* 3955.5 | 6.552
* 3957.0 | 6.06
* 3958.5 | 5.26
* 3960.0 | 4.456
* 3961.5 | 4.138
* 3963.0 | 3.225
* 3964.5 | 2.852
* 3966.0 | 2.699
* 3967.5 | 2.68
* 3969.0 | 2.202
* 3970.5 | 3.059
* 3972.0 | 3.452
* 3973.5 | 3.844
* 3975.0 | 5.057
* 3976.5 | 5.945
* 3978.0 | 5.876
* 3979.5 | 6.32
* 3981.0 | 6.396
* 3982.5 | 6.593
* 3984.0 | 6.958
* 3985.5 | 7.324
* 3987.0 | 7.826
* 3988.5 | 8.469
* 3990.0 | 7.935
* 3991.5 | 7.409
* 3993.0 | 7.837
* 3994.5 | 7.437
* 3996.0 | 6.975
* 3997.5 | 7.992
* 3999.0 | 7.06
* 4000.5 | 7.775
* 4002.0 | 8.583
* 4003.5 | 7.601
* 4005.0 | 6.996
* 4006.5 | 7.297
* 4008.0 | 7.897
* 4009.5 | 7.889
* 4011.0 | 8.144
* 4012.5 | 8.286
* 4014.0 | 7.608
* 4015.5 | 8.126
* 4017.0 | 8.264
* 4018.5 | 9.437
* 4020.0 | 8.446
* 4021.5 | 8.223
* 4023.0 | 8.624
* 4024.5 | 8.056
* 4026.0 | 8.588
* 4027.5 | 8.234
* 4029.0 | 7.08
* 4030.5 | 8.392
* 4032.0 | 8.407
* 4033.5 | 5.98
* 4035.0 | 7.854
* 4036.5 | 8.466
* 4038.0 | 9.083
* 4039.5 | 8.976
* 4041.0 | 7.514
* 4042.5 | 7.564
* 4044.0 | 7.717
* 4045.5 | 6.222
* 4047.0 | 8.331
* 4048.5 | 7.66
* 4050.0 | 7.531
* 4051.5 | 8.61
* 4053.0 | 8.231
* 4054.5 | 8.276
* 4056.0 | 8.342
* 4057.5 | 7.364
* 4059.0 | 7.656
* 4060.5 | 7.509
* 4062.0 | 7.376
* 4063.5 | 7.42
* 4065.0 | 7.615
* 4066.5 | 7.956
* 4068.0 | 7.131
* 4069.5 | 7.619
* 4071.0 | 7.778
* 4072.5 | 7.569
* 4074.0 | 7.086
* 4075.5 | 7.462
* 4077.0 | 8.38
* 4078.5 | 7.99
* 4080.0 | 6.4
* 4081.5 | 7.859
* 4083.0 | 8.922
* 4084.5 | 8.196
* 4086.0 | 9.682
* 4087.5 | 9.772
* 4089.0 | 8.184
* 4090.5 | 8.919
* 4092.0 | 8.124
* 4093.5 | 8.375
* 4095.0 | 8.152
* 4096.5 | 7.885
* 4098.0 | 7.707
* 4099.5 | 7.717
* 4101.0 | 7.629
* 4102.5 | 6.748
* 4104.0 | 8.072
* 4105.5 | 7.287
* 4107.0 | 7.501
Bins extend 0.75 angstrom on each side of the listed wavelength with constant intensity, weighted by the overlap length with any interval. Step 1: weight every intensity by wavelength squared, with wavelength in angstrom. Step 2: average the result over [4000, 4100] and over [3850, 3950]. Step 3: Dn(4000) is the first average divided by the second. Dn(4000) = 1.9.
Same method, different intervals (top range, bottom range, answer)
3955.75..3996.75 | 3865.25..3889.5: 1.32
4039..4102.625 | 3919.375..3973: 2.08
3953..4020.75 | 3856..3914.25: 1.42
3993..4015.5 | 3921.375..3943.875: 2.45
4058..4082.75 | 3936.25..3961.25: 1.62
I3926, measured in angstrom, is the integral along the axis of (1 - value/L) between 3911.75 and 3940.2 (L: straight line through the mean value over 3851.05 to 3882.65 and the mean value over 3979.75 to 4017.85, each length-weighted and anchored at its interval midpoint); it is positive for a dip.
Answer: 8.2 angstrom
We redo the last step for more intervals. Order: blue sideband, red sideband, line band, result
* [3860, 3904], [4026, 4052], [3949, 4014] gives 5.9 angstrom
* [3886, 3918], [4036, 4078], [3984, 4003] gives -2.6 angstrom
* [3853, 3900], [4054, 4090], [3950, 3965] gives 2.3 angstrom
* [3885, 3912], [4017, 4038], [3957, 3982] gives 9.3 angstrom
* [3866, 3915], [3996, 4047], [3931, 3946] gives 7.0 angstrom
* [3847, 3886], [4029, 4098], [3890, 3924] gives -2.4 angstrom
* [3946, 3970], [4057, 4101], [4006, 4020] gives -4.6 angstrom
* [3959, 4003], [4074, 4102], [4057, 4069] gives 0.1 angstrom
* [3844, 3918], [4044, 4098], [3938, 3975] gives 9.6 angstrom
